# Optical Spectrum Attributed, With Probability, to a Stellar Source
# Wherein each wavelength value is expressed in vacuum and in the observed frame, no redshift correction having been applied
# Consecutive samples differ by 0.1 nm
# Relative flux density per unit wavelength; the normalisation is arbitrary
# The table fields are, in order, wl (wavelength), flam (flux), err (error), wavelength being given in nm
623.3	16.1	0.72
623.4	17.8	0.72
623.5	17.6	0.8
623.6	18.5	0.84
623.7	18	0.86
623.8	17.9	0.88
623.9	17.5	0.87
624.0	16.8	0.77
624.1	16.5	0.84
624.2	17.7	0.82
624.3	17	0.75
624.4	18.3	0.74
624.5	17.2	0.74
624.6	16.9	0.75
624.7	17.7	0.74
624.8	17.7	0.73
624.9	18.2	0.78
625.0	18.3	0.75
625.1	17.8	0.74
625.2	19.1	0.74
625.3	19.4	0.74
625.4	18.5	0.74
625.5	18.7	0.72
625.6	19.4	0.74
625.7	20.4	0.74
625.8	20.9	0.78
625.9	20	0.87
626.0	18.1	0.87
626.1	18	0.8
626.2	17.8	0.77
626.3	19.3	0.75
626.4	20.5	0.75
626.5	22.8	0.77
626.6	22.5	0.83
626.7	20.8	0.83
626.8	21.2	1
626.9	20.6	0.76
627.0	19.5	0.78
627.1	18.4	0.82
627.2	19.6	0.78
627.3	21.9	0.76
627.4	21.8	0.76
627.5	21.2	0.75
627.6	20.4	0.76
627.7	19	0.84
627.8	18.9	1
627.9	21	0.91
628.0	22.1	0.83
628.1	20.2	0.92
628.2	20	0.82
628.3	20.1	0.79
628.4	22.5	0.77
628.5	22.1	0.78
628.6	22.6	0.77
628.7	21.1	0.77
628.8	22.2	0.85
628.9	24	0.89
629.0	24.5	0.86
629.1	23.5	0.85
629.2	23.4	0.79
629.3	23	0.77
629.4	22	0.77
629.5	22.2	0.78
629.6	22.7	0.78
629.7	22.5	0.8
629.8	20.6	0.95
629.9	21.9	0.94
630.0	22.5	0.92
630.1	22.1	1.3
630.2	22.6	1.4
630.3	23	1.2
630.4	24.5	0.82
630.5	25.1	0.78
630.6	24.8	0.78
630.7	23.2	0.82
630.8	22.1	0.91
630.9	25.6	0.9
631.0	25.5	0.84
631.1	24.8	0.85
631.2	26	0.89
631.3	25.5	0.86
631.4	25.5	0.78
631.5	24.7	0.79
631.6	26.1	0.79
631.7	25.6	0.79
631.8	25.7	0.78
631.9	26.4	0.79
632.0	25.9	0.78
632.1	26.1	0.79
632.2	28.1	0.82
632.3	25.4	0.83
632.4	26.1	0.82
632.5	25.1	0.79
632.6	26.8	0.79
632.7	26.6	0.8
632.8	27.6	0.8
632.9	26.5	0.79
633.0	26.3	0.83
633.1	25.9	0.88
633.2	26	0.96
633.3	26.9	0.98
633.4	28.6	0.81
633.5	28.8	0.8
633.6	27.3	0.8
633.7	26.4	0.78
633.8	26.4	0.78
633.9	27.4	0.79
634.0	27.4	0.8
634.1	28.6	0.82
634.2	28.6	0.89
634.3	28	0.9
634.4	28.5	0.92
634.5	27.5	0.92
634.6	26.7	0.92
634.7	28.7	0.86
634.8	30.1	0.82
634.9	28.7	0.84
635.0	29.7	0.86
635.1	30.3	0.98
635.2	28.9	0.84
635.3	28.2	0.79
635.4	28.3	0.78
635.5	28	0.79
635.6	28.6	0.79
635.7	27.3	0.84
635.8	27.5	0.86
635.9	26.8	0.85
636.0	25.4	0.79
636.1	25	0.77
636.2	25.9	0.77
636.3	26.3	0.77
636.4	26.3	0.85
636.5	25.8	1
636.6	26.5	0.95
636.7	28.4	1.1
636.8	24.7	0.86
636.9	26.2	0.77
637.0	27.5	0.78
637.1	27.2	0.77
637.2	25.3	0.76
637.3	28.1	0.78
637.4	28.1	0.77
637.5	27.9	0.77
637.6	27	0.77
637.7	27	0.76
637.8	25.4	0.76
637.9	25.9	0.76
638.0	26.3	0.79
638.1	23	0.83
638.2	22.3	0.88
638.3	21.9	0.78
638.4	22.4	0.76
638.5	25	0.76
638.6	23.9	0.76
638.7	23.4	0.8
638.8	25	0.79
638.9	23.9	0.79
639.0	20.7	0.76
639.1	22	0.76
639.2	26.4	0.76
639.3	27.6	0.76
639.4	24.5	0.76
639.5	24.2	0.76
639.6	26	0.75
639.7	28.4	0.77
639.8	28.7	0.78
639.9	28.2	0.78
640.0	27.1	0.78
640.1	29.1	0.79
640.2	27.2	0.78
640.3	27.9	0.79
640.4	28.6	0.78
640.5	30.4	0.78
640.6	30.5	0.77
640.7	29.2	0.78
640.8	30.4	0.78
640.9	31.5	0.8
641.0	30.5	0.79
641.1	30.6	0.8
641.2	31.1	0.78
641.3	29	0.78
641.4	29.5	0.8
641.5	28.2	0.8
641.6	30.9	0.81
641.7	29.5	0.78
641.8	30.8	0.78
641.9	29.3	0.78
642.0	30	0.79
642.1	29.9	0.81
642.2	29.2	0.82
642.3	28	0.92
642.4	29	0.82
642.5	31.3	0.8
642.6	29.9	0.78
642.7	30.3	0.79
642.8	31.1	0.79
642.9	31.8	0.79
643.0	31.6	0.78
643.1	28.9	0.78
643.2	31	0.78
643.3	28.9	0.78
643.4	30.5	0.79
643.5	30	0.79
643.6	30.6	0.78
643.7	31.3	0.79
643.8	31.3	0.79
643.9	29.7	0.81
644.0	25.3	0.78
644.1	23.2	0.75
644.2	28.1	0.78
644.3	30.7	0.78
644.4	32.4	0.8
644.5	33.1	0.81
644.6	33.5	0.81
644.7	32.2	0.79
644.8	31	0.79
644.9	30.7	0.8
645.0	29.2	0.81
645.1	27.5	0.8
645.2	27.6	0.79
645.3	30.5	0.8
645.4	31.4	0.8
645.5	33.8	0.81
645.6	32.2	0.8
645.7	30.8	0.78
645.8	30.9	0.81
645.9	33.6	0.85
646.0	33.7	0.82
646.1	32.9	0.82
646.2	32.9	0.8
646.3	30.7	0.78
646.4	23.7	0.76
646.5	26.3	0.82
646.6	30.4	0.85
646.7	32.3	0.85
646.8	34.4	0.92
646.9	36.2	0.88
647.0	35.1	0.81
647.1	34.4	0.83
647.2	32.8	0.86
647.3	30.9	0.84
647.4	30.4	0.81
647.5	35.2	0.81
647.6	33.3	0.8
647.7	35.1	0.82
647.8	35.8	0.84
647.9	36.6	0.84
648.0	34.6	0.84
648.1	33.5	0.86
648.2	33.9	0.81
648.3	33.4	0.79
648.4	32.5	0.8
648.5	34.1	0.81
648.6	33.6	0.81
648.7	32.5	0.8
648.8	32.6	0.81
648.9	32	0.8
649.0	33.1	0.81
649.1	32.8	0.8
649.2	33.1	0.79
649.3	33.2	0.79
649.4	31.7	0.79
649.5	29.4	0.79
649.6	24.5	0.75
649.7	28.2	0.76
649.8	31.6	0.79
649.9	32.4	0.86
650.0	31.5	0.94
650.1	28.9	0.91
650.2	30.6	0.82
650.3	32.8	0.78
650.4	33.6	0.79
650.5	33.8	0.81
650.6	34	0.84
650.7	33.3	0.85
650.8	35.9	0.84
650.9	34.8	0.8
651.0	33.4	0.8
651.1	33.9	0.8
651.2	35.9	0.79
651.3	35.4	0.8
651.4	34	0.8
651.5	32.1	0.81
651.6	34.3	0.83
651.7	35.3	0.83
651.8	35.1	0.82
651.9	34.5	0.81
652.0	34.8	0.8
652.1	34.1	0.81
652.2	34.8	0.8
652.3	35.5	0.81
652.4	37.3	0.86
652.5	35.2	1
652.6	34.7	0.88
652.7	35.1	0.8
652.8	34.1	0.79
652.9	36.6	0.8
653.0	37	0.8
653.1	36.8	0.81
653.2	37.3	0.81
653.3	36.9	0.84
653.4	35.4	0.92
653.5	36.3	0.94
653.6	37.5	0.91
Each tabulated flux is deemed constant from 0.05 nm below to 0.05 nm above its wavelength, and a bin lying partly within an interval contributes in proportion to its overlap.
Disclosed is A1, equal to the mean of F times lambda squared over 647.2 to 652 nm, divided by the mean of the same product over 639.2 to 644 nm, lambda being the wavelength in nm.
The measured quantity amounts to 1.15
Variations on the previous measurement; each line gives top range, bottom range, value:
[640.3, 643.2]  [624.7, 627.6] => 1.60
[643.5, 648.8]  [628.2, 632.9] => 1.38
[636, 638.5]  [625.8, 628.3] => 1.32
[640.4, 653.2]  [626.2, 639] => 1.35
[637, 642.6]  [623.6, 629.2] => 1.44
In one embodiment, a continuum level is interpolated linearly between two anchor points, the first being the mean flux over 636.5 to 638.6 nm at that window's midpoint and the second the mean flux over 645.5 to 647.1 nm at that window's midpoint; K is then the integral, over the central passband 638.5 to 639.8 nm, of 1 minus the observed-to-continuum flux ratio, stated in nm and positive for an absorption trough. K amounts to 0.10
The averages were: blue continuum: 25.8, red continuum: 31.9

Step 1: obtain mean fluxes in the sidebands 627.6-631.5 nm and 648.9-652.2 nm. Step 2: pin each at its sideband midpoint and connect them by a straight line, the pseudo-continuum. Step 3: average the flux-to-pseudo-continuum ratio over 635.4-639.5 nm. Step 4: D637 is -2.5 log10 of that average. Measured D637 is 0.036 mag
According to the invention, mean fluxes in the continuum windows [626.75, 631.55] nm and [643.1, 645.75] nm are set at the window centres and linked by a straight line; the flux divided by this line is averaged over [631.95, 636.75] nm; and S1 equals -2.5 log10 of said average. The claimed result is -0.09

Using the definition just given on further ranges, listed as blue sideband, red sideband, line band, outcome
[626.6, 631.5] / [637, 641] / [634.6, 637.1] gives -0.097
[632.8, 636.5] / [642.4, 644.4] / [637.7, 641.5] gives 0.083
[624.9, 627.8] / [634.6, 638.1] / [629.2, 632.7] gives -0.054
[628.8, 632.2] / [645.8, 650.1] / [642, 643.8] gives -0.010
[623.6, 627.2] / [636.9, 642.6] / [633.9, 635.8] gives -0.162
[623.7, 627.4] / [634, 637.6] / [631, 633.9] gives -0.068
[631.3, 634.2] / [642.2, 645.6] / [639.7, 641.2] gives -0.009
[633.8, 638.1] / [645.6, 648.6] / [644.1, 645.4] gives 0.047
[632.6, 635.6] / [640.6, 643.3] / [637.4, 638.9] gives 0.168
